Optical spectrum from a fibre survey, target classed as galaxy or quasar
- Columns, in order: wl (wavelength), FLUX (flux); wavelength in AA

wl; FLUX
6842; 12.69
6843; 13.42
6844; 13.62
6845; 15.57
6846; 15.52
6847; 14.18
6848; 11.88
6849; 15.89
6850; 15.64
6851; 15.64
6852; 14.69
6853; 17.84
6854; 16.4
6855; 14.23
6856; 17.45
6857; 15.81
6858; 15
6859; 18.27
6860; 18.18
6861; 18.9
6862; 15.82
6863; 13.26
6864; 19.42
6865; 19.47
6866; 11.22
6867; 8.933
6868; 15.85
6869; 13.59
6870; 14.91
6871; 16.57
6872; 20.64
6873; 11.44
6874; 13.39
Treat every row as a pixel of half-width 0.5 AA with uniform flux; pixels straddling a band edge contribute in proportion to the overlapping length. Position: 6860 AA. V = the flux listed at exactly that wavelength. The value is 18.18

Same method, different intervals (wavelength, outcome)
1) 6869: 13.59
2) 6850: 15.64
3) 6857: 15.81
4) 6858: 15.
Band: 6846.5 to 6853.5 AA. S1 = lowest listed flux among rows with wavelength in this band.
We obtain 11.88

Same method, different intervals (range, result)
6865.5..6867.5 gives 8.933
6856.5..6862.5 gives 15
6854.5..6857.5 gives 14.23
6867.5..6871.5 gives 13.59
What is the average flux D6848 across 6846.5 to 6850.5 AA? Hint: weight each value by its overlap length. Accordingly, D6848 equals 14.4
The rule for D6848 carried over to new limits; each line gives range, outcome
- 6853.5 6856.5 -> 16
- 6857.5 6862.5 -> 17.2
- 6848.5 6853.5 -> 15.9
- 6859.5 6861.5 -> 18.5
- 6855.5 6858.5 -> 16.1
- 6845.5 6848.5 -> 13.9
